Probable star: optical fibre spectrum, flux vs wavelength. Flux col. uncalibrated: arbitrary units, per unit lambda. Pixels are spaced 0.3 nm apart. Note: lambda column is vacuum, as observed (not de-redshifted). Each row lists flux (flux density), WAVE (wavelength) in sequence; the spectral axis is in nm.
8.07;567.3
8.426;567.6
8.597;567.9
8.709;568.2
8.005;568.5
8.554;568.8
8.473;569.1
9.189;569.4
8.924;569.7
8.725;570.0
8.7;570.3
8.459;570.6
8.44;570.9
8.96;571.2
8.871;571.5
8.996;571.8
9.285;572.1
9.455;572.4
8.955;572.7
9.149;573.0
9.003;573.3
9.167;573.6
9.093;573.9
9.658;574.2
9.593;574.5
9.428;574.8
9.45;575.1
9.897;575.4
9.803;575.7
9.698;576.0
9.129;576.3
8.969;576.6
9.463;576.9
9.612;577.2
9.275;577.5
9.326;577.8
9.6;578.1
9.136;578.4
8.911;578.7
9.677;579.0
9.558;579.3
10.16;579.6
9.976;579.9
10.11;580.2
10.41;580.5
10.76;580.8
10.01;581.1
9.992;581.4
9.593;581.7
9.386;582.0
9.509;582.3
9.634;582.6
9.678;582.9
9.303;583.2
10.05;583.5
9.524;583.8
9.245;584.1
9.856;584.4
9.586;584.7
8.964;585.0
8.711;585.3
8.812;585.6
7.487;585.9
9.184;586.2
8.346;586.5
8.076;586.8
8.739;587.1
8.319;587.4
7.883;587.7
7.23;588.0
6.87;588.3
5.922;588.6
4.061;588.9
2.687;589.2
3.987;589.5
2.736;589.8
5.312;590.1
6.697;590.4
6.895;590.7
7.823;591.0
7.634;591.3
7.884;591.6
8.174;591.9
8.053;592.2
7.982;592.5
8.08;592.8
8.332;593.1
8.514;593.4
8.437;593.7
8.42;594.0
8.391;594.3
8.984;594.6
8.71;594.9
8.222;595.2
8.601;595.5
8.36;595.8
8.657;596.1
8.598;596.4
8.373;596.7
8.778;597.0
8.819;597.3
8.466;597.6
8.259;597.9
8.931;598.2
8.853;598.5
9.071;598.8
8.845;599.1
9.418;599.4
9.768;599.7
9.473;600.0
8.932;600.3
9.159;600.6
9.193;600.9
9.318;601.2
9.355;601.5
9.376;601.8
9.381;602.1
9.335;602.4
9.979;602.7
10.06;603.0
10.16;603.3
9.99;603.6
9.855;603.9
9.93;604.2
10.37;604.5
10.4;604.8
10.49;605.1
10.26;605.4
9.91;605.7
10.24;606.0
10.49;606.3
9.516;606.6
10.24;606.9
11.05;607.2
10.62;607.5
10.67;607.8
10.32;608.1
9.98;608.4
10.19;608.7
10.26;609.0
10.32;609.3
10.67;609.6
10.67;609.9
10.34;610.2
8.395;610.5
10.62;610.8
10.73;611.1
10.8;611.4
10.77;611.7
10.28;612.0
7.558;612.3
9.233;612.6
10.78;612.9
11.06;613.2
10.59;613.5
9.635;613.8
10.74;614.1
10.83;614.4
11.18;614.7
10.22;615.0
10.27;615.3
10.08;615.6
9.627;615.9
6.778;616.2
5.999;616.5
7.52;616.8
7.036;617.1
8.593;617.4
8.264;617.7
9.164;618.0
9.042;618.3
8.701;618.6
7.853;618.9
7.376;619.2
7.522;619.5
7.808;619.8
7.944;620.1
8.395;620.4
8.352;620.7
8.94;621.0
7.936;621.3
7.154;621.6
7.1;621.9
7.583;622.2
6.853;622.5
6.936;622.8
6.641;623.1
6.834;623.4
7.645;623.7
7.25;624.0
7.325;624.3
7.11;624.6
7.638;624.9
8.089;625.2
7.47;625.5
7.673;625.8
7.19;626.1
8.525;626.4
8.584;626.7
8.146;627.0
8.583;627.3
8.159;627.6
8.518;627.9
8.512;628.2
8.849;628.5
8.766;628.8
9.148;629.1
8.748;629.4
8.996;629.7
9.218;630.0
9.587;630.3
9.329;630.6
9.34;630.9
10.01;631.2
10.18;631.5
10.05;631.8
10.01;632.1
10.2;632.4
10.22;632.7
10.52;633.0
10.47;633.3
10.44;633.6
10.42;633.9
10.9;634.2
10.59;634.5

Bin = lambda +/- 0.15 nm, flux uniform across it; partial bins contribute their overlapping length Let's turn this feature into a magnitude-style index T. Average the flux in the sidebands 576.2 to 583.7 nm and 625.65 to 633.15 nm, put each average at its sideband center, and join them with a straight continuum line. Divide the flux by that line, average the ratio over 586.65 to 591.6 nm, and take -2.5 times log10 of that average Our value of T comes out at 0.44 mag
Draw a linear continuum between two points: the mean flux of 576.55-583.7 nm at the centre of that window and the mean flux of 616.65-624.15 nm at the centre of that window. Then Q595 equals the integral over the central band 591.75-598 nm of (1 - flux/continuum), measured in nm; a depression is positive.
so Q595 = 0.38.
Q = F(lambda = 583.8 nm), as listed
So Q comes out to 9.524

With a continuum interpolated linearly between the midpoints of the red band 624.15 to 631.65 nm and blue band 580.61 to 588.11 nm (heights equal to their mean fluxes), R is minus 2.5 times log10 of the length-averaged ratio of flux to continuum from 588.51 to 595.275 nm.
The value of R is 0.27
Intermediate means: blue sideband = 9.13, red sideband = 8.55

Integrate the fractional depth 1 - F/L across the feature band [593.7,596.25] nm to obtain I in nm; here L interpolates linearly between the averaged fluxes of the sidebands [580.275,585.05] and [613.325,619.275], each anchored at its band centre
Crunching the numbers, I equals 0.25 nm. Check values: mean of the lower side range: 9.74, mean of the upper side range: 9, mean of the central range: 8.54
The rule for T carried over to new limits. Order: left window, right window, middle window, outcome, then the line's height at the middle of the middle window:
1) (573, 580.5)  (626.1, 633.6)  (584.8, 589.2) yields 0.236 mag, 9.45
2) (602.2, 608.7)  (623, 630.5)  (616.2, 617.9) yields 0.210 mag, 9.07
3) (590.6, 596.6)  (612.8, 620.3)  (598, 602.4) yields -0.093 mag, 8.46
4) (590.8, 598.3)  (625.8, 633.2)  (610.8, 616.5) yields -0.139 mag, 8.78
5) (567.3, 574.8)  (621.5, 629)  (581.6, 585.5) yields -0.100 mag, 8.62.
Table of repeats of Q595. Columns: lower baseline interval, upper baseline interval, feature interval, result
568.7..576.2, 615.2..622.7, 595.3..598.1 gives 0.01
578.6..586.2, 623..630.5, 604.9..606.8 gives -0.29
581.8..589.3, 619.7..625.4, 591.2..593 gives 0.04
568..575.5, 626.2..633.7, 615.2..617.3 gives 0.25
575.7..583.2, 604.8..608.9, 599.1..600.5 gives 0.11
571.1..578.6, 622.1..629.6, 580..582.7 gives -0.24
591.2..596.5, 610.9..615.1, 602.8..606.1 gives -0.25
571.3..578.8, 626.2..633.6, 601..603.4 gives -0.08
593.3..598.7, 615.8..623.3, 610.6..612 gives -0.44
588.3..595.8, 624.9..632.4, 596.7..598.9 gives -0.39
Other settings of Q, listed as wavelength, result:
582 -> 9.386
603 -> 10.06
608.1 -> 10.32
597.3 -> 8.819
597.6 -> 8.466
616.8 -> 7.52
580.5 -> 10.41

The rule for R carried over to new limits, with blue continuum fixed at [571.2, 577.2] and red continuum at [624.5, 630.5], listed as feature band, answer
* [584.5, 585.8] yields 0.016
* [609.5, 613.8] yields -0.172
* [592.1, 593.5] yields 0.102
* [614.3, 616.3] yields -0.153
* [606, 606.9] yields -0.153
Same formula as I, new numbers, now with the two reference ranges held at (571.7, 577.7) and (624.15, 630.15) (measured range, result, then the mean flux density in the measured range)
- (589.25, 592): 0.86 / 6.18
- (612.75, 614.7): -0.48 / 10.6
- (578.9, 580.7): -0.15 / 10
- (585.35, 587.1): 0.13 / 8.43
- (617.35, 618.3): -0.03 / 8.74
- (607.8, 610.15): -0.47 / 10.4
